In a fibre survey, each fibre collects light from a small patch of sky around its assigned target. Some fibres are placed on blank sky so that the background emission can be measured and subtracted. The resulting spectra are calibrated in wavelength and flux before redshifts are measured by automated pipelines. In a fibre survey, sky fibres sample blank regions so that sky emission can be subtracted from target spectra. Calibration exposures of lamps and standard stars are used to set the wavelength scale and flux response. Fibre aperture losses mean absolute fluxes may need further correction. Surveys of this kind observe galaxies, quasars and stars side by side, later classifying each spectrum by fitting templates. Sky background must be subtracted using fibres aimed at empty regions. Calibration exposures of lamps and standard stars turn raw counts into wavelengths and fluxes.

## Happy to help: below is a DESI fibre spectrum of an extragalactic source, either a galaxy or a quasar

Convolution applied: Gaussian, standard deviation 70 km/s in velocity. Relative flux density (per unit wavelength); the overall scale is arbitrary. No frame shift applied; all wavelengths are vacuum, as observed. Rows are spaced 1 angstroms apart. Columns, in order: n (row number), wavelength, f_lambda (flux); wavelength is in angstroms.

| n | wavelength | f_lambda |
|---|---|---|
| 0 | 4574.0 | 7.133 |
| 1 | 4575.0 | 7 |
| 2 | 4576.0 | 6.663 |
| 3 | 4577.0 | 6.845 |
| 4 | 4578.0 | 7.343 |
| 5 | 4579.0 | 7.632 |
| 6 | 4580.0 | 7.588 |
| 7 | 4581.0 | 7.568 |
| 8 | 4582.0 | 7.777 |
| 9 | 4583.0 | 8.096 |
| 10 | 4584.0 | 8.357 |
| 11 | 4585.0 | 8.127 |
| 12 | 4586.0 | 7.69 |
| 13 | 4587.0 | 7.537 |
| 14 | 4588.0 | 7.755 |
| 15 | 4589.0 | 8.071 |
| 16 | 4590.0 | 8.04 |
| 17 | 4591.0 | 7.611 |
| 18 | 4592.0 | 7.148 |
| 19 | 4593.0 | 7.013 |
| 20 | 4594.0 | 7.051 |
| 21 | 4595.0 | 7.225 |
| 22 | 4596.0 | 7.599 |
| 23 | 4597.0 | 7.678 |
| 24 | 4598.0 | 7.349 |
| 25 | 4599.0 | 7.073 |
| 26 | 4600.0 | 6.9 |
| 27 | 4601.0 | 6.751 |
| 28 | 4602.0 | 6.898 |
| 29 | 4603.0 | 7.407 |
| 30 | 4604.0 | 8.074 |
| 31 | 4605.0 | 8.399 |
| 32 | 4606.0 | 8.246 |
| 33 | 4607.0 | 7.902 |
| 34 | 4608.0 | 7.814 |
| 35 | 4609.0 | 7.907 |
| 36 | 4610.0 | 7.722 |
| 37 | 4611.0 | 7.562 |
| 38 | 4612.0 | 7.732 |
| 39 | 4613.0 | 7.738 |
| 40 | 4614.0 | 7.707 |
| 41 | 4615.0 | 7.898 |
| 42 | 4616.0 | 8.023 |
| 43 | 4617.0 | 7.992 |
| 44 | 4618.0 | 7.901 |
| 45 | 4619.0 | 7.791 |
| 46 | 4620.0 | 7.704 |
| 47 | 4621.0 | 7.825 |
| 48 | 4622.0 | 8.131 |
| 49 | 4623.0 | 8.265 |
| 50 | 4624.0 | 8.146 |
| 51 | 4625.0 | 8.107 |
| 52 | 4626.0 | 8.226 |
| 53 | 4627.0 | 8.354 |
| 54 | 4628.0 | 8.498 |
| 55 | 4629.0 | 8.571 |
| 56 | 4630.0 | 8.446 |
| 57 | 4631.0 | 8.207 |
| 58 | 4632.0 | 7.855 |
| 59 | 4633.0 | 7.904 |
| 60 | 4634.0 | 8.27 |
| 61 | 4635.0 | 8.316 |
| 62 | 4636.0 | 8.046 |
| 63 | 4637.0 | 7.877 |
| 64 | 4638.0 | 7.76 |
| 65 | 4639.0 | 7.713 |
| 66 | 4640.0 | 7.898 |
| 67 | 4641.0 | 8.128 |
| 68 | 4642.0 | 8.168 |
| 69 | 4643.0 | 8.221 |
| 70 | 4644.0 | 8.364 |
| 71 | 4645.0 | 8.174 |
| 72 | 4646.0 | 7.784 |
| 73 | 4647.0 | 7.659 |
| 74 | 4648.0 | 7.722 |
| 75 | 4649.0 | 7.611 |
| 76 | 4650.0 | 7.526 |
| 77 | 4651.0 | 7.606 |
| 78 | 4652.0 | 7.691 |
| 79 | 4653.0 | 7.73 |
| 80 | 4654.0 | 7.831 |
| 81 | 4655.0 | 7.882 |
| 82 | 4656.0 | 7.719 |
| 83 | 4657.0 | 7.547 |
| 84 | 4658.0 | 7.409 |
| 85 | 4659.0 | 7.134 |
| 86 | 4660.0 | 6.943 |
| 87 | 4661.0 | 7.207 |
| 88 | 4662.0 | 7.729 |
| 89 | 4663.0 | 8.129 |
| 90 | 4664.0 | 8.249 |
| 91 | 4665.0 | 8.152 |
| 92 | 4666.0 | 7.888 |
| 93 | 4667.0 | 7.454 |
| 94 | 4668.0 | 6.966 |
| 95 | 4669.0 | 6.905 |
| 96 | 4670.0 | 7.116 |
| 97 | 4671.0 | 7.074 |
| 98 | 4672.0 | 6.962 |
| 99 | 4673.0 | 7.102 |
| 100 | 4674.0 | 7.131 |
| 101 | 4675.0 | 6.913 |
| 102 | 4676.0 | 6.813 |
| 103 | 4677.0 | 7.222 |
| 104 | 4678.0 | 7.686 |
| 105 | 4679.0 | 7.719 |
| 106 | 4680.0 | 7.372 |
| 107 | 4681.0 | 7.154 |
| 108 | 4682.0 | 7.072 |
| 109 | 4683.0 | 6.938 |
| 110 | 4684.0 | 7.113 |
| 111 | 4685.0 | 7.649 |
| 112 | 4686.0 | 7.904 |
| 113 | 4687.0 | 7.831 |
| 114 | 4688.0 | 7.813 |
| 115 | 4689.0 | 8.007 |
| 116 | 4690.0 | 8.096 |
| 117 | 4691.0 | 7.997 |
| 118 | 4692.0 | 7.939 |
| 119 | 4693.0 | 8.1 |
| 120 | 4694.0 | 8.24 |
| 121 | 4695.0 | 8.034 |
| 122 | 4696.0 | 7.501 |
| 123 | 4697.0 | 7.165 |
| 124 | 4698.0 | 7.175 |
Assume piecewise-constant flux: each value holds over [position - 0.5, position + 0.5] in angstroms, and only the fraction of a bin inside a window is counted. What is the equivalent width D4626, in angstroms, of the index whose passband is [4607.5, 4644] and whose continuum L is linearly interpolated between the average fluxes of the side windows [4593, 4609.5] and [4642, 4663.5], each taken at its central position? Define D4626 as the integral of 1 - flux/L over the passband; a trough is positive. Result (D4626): -2.0 angstroms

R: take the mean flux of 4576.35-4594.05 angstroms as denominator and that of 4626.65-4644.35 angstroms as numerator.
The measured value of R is 1.07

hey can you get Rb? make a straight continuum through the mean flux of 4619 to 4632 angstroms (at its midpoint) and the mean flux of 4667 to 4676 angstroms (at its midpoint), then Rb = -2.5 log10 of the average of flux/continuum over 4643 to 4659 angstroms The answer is -0.03 mag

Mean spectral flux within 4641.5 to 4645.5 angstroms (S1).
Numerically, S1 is 8.23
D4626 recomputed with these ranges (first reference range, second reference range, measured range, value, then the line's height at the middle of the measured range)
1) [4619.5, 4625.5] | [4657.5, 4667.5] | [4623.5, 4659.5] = -0.5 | 7.84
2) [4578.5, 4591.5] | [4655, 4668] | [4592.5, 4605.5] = 0.8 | 7.79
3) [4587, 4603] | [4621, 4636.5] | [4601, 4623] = -0.1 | 7.78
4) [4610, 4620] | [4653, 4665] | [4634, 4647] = -0.5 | 7.71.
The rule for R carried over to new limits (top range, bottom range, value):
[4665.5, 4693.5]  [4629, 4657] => 0.94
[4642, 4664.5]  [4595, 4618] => 1.01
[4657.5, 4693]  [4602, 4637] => 0.93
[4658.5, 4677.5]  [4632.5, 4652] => 0.92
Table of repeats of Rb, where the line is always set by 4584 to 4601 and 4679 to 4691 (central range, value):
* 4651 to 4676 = 0.02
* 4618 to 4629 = -0.08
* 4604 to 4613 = -0.06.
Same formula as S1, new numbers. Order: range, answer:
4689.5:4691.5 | 8.05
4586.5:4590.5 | 7.85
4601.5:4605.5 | 7.69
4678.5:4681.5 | 7.42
